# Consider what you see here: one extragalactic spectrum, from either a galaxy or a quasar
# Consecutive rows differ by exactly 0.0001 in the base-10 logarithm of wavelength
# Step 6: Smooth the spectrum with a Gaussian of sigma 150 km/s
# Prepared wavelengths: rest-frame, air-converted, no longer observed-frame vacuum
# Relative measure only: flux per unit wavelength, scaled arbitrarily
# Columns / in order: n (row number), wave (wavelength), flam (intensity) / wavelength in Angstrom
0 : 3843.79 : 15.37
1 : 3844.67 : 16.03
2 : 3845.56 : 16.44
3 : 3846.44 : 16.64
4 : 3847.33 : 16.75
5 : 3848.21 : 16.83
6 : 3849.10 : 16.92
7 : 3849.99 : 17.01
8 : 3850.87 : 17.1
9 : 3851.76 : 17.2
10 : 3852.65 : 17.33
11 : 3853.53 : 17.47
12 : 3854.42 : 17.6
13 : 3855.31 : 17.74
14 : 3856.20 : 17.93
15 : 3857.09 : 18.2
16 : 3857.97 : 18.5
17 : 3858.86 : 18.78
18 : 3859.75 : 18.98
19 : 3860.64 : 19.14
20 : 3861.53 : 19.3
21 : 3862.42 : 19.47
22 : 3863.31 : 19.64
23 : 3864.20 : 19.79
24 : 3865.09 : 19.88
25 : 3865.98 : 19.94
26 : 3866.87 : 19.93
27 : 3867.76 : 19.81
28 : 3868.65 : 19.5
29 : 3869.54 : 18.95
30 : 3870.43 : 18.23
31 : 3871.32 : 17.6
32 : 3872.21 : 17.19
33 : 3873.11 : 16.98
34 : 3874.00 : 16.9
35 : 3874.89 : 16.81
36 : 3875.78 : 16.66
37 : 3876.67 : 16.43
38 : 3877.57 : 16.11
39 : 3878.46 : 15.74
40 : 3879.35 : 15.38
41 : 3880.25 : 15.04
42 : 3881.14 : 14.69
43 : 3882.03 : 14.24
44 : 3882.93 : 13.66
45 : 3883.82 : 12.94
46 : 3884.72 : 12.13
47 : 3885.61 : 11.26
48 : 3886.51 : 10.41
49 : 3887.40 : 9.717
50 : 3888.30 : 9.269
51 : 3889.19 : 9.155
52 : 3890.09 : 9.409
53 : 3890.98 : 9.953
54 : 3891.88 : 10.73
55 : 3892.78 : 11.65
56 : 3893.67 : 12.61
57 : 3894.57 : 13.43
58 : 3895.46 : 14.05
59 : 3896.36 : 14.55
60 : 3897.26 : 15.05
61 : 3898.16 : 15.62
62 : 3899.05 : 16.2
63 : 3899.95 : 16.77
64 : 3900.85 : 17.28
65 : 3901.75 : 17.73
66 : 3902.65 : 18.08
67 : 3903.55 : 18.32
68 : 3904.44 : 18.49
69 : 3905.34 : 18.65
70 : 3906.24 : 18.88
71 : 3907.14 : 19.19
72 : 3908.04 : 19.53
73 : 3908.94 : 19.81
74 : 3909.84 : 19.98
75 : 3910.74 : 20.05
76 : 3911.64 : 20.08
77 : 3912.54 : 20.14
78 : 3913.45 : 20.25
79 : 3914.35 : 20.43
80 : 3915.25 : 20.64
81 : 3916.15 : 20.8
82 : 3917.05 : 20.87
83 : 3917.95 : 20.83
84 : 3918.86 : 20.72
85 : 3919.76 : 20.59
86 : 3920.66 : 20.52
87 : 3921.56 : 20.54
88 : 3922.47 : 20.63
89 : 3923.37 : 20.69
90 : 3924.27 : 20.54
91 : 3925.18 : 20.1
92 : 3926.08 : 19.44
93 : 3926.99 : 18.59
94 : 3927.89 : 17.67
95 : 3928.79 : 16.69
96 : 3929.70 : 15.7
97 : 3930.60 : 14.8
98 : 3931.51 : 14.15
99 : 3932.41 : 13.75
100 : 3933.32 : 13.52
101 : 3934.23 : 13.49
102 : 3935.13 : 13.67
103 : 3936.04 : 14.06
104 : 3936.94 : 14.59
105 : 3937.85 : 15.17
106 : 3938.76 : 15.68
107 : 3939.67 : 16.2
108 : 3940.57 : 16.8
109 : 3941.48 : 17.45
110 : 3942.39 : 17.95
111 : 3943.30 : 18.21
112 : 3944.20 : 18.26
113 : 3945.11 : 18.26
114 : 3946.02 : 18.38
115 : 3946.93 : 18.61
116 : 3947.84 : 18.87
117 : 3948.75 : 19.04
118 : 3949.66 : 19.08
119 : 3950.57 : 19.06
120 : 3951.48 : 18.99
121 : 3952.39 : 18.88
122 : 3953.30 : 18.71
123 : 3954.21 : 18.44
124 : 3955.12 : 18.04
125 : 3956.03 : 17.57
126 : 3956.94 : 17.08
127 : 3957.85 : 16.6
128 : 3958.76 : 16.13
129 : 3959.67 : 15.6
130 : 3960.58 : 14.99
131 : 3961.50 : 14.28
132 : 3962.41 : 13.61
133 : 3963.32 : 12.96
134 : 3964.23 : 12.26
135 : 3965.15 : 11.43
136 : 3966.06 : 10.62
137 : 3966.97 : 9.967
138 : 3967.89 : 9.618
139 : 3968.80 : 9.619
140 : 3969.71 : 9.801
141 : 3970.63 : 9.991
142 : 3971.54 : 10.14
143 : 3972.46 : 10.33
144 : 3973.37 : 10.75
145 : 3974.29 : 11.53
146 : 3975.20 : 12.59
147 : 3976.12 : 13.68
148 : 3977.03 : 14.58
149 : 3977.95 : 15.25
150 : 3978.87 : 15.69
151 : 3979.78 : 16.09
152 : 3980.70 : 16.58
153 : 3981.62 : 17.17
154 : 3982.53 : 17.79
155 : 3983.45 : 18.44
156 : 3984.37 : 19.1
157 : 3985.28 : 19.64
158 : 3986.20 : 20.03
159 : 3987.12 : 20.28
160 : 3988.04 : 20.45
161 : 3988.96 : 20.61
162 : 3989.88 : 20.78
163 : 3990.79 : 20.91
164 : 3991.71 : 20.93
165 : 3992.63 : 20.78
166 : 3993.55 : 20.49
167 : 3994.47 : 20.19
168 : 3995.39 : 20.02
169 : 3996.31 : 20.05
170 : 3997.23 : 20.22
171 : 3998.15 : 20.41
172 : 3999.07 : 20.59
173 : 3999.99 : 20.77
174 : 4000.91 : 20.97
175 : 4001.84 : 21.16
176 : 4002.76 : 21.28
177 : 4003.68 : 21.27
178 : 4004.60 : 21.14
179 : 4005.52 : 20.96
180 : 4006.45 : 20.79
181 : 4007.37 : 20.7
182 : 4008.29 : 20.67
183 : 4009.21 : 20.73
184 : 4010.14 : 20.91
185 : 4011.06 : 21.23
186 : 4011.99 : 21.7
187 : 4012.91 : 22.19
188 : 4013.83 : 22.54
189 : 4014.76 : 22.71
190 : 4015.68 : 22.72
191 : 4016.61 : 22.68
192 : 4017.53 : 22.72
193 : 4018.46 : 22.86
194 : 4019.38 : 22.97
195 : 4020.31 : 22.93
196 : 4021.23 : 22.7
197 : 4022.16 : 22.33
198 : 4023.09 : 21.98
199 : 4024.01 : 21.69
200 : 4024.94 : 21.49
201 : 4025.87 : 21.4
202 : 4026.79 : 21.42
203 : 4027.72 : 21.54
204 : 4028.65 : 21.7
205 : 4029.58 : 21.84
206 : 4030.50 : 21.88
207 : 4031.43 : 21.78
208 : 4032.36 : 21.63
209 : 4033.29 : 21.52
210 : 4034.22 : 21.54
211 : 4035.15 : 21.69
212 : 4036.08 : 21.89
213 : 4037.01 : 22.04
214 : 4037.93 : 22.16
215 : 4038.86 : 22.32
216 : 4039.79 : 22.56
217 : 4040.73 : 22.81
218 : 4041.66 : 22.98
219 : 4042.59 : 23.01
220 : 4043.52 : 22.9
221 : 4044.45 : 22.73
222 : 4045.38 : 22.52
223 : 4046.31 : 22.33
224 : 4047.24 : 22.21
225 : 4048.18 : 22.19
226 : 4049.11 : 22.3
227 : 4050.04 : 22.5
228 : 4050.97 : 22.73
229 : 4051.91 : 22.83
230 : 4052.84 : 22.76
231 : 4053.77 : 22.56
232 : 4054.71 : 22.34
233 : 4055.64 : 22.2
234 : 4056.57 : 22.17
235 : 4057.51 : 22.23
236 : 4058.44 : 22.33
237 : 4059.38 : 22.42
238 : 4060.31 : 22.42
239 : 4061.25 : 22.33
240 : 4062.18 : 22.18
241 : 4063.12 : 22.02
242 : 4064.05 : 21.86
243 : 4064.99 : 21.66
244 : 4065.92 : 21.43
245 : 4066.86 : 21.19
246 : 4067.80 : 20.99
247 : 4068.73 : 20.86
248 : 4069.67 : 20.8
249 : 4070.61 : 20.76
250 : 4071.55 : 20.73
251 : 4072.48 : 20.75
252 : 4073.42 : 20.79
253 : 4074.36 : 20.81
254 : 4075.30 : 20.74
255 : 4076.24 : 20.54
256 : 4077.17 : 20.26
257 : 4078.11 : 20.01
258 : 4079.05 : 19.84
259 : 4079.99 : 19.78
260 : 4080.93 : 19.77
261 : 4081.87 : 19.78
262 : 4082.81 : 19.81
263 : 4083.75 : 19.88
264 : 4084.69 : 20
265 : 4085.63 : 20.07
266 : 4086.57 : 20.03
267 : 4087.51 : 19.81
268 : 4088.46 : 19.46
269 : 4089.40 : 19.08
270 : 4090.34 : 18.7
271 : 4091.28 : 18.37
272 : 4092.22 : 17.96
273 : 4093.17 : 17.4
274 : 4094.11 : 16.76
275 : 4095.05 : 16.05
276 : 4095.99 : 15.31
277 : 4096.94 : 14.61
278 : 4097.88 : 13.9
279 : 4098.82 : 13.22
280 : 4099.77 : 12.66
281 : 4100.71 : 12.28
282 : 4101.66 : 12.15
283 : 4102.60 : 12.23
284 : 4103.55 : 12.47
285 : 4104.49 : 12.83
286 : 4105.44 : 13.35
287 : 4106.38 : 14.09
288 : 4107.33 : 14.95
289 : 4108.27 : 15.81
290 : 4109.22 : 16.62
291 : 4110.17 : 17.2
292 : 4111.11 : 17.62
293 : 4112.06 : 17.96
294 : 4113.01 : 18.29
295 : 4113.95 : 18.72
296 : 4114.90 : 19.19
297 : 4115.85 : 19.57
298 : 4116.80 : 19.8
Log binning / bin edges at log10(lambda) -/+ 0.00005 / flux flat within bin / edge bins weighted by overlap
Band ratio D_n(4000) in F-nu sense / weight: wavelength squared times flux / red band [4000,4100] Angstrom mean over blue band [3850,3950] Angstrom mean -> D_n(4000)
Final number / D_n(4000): 1.33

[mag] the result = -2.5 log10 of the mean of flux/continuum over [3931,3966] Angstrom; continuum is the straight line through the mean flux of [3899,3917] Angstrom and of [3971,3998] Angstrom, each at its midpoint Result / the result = 0.126 mag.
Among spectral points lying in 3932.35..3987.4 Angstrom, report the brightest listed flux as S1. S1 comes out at 20.28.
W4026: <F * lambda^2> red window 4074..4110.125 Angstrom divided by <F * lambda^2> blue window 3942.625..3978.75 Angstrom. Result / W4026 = 1.2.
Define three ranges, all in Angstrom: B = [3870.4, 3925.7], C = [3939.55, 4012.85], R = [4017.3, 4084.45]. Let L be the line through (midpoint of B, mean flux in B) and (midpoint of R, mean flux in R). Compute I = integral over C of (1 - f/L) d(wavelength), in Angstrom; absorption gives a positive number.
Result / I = 7.00 Angstrom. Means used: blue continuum 16.6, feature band 17.4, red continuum 21.7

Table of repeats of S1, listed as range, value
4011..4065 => 23.01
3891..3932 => 20.87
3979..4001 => 20.97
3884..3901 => 17.28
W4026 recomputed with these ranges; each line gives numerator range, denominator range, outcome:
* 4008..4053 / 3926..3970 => 1.47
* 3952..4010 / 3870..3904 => 1.24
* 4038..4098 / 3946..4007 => 1.27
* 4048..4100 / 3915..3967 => 1.26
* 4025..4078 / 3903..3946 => 1.28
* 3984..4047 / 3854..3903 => 1.46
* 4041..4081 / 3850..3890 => 1.45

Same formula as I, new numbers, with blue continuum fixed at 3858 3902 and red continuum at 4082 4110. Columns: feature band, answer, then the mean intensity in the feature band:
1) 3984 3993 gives -2.50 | 20.4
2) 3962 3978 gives 4.42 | 11.5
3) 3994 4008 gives -4.15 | 20.7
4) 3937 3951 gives -1.69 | 17.7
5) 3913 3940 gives -3.60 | 17.8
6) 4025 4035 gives -3.47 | 21.6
